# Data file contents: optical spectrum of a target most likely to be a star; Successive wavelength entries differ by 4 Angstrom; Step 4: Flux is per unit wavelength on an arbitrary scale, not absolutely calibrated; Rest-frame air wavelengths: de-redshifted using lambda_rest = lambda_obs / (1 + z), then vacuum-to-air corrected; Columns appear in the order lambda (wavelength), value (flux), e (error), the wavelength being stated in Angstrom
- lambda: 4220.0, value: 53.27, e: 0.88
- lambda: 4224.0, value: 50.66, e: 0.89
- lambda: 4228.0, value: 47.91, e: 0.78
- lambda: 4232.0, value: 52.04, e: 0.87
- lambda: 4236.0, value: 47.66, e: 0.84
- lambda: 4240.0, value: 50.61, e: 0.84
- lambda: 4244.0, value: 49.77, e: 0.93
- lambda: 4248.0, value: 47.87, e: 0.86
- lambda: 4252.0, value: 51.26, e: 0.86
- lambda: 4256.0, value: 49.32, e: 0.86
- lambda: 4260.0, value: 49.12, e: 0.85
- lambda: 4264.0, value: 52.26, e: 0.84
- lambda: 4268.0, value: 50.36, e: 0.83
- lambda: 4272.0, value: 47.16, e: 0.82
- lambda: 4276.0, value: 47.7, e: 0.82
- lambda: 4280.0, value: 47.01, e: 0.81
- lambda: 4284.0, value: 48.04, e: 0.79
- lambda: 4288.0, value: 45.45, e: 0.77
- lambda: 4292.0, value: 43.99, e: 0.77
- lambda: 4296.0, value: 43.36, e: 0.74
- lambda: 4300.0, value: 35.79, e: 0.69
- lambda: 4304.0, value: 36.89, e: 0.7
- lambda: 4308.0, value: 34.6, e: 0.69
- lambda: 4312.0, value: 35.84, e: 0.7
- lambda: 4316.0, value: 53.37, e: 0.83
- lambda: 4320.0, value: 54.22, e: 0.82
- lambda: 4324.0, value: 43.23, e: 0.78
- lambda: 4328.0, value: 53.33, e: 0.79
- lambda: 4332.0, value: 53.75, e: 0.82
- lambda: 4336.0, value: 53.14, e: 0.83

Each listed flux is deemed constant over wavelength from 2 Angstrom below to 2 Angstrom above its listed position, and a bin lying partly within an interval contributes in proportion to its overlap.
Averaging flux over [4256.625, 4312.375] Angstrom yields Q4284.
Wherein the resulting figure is 44.5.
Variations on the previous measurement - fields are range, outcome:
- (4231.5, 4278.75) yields 49.5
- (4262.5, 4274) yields 49.8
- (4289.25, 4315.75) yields 39.6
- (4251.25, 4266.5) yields 50.4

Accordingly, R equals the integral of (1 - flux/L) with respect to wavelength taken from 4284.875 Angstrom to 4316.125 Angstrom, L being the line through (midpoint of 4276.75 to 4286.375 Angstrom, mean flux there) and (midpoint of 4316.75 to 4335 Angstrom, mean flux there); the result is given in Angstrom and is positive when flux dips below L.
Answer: 5.4 Angstrom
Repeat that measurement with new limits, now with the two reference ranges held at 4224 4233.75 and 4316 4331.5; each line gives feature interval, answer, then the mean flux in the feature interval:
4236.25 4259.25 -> 0.3 Angstrom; 49.6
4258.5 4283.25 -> 0.8 Angstrom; 48.9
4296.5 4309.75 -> 3.7 Angstrom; 36.6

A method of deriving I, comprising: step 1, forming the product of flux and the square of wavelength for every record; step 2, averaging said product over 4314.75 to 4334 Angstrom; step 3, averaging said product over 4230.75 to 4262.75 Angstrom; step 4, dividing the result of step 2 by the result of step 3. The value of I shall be 1.07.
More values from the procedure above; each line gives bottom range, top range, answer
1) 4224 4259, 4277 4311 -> 0.86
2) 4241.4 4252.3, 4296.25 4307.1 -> 0.77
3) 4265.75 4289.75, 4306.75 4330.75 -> 0.99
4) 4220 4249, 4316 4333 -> 1.07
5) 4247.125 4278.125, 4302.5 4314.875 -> 0.76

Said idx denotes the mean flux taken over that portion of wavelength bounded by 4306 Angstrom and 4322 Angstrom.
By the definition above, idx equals 44.5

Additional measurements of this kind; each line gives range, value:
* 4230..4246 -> 50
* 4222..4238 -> 49.6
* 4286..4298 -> 44.3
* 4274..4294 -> 46.4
